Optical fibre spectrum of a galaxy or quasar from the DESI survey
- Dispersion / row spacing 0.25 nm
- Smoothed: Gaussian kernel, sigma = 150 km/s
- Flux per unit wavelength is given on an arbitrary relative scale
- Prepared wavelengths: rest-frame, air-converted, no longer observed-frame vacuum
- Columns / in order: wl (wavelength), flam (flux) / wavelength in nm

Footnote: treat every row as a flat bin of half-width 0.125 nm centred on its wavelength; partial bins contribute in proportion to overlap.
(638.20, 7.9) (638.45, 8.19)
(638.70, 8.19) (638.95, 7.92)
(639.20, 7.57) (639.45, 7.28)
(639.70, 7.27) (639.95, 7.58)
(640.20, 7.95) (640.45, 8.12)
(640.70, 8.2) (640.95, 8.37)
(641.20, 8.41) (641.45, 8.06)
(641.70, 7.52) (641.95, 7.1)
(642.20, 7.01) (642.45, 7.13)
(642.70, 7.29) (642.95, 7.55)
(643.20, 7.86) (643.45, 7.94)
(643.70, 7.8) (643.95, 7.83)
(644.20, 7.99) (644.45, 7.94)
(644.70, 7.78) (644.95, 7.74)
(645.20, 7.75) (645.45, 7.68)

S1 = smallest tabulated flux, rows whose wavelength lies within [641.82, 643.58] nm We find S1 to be 7.01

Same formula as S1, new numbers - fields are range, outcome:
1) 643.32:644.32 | 7.8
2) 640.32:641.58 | 8.06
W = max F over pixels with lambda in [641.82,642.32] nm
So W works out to 7.1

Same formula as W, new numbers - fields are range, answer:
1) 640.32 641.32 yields 8.41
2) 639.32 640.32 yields 7.95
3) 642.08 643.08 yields 7.55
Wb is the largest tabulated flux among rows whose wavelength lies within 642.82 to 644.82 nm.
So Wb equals 7.99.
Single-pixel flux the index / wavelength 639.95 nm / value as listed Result 7.58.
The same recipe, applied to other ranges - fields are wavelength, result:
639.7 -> 7.27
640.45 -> 8.12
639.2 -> 7.57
